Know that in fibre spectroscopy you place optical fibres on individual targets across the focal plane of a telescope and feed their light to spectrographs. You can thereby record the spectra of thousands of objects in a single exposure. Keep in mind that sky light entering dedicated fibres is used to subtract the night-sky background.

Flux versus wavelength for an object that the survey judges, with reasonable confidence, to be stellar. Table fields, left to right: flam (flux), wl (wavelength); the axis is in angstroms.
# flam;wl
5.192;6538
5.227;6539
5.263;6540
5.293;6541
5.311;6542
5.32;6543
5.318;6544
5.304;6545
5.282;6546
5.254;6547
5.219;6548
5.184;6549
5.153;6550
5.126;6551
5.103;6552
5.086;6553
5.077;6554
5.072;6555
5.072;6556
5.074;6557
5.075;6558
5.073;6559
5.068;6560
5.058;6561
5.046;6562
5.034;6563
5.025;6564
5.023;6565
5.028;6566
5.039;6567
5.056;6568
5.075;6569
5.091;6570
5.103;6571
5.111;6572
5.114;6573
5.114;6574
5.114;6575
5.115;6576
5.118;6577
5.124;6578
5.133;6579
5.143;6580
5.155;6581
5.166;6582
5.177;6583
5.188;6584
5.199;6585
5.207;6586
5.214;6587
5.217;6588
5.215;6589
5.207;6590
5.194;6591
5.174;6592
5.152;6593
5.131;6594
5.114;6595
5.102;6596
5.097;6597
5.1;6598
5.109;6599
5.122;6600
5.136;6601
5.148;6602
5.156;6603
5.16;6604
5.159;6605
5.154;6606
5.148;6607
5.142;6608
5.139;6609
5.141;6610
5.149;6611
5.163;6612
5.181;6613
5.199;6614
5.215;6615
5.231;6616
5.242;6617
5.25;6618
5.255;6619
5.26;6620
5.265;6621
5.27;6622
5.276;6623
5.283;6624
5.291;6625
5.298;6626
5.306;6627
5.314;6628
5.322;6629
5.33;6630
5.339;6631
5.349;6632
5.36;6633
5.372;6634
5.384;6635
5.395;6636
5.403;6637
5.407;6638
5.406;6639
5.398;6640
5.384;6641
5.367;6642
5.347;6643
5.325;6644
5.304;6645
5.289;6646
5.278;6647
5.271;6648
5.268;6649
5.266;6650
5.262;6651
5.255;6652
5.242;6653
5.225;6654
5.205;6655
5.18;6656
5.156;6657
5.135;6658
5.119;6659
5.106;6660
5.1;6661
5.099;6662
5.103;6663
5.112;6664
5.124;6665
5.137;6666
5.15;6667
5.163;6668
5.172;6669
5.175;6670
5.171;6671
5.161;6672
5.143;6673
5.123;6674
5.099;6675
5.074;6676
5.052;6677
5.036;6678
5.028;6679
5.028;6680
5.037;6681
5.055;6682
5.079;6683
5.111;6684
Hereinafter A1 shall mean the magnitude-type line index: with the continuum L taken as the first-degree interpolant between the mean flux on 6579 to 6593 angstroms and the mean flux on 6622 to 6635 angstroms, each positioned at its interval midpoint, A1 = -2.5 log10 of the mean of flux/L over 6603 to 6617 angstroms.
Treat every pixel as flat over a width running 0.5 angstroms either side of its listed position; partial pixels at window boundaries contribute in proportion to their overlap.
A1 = 0.02 mag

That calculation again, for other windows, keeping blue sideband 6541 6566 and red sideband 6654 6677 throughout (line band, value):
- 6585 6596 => -0.008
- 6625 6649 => -0.042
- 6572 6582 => 0.003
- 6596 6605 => 0.002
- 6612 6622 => -0.019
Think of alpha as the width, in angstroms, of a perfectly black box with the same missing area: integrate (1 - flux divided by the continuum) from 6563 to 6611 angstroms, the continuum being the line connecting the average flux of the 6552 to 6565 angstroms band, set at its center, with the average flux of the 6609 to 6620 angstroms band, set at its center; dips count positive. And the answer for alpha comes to 0.0 angstroms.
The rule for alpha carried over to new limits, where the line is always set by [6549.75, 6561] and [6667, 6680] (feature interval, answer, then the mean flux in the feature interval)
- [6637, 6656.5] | -0.7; 5.3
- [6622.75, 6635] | -0.5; 5.32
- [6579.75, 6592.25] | -0.2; 5.19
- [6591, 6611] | -0.2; 5.14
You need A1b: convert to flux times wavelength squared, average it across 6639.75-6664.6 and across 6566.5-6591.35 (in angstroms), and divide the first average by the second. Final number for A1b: 1.0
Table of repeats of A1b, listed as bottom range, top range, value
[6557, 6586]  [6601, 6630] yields 1.04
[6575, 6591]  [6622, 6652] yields 1.05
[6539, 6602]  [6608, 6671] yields 1.04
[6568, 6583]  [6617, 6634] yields 1.05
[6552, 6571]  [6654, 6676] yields 1.05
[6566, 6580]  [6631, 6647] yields 1.07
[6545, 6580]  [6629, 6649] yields 1.07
